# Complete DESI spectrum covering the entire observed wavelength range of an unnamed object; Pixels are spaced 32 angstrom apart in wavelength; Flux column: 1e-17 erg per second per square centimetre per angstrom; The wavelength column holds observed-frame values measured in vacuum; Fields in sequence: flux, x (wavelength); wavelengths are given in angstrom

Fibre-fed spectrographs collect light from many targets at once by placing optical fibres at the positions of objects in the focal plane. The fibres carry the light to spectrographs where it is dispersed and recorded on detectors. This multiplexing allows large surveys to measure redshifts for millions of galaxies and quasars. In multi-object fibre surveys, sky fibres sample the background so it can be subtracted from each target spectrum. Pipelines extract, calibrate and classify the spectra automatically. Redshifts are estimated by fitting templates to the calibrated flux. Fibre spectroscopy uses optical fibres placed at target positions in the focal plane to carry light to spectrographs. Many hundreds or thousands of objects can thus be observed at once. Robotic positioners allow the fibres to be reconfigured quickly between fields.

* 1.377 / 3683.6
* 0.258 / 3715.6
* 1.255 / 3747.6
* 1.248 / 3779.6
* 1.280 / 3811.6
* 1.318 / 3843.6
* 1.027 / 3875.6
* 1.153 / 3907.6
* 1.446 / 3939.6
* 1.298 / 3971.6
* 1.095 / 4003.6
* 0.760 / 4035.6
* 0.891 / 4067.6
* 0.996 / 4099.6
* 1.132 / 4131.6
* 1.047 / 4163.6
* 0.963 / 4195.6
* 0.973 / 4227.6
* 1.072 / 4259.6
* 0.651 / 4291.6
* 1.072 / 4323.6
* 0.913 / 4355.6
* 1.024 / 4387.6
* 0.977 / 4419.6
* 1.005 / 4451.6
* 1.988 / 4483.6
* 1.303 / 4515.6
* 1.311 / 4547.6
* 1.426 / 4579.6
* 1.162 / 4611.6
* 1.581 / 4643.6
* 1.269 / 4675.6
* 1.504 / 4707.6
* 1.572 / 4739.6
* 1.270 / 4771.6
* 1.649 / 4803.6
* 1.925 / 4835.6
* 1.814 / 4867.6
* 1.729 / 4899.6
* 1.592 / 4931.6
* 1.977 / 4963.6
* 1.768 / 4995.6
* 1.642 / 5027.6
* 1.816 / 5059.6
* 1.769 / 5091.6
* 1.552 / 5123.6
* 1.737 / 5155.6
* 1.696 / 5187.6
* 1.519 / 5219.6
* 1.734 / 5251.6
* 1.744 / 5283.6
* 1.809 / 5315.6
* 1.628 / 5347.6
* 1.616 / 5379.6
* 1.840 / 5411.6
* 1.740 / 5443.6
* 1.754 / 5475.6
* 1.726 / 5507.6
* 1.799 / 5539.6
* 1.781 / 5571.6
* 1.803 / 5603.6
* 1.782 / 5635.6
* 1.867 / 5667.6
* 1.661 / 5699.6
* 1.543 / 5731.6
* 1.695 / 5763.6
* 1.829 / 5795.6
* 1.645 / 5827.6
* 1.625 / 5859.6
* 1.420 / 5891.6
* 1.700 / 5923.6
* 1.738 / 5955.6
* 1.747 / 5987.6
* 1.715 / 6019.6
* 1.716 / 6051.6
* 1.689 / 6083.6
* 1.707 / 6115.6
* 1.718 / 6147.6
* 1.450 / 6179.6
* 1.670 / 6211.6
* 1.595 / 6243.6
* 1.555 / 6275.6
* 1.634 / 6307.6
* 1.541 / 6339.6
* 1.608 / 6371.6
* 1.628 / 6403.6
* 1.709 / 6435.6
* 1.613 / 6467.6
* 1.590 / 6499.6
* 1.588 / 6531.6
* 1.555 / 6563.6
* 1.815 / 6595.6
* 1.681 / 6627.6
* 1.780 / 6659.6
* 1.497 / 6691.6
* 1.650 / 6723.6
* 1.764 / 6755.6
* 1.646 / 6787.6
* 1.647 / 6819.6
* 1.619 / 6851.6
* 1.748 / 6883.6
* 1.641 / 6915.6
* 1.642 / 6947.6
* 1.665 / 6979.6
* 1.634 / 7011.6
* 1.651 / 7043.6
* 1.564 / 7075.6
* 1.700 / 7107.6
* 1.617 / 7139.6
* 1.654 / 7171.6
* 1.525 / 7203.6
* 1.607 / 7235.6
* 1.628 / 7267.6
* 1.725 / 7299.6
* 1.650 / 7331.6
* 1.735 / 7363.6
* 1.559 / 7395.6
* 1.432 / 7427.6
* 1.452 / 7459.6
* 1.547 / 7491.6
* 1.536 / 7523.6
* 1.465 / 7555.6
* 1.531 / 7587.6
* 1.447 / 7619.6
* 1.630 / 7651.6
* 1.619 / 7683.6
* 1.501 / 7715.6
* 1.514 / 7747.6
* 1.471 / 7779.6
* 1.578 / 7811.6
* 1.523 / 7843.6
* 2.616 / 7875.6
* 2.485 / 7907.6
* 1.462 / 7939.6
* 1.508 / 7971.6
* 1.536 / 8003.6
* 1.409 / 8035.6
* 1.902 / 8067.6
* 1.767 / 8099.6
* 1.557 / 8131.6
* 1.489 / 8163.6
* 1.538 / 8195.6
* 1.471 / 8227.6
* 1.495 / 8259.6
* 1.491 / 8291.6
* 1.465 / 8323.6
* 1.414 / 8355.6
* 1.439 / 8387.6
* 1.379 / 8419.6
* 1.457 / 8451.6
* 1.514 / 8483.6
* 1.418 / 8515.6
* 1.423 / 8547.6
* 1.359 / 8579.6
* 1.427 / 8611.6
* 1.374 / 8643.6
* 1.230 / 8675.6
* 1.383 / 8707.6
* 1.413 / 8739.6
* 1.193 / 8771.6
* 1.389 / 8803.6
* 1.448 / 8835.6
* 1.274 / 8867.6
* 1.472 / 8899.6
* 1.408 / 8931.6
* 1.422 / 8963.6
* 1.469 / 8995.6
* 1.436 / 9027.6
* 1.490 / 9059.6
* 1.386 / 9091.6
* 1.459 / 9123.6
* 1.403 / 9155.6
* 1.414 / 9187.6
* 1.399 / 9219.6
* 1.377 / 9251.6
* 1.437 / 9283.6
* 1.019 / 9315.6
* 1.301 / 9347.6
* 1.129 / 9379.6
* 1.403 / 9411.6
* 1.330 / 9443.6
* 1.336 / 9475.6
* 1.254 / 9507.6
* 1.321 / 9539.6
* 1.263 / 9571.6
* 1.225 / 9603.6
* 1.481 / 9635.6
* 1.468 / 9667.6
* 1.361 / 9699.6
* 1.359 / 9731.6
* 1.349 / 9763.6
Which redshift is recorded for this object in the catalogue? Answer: 0.20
